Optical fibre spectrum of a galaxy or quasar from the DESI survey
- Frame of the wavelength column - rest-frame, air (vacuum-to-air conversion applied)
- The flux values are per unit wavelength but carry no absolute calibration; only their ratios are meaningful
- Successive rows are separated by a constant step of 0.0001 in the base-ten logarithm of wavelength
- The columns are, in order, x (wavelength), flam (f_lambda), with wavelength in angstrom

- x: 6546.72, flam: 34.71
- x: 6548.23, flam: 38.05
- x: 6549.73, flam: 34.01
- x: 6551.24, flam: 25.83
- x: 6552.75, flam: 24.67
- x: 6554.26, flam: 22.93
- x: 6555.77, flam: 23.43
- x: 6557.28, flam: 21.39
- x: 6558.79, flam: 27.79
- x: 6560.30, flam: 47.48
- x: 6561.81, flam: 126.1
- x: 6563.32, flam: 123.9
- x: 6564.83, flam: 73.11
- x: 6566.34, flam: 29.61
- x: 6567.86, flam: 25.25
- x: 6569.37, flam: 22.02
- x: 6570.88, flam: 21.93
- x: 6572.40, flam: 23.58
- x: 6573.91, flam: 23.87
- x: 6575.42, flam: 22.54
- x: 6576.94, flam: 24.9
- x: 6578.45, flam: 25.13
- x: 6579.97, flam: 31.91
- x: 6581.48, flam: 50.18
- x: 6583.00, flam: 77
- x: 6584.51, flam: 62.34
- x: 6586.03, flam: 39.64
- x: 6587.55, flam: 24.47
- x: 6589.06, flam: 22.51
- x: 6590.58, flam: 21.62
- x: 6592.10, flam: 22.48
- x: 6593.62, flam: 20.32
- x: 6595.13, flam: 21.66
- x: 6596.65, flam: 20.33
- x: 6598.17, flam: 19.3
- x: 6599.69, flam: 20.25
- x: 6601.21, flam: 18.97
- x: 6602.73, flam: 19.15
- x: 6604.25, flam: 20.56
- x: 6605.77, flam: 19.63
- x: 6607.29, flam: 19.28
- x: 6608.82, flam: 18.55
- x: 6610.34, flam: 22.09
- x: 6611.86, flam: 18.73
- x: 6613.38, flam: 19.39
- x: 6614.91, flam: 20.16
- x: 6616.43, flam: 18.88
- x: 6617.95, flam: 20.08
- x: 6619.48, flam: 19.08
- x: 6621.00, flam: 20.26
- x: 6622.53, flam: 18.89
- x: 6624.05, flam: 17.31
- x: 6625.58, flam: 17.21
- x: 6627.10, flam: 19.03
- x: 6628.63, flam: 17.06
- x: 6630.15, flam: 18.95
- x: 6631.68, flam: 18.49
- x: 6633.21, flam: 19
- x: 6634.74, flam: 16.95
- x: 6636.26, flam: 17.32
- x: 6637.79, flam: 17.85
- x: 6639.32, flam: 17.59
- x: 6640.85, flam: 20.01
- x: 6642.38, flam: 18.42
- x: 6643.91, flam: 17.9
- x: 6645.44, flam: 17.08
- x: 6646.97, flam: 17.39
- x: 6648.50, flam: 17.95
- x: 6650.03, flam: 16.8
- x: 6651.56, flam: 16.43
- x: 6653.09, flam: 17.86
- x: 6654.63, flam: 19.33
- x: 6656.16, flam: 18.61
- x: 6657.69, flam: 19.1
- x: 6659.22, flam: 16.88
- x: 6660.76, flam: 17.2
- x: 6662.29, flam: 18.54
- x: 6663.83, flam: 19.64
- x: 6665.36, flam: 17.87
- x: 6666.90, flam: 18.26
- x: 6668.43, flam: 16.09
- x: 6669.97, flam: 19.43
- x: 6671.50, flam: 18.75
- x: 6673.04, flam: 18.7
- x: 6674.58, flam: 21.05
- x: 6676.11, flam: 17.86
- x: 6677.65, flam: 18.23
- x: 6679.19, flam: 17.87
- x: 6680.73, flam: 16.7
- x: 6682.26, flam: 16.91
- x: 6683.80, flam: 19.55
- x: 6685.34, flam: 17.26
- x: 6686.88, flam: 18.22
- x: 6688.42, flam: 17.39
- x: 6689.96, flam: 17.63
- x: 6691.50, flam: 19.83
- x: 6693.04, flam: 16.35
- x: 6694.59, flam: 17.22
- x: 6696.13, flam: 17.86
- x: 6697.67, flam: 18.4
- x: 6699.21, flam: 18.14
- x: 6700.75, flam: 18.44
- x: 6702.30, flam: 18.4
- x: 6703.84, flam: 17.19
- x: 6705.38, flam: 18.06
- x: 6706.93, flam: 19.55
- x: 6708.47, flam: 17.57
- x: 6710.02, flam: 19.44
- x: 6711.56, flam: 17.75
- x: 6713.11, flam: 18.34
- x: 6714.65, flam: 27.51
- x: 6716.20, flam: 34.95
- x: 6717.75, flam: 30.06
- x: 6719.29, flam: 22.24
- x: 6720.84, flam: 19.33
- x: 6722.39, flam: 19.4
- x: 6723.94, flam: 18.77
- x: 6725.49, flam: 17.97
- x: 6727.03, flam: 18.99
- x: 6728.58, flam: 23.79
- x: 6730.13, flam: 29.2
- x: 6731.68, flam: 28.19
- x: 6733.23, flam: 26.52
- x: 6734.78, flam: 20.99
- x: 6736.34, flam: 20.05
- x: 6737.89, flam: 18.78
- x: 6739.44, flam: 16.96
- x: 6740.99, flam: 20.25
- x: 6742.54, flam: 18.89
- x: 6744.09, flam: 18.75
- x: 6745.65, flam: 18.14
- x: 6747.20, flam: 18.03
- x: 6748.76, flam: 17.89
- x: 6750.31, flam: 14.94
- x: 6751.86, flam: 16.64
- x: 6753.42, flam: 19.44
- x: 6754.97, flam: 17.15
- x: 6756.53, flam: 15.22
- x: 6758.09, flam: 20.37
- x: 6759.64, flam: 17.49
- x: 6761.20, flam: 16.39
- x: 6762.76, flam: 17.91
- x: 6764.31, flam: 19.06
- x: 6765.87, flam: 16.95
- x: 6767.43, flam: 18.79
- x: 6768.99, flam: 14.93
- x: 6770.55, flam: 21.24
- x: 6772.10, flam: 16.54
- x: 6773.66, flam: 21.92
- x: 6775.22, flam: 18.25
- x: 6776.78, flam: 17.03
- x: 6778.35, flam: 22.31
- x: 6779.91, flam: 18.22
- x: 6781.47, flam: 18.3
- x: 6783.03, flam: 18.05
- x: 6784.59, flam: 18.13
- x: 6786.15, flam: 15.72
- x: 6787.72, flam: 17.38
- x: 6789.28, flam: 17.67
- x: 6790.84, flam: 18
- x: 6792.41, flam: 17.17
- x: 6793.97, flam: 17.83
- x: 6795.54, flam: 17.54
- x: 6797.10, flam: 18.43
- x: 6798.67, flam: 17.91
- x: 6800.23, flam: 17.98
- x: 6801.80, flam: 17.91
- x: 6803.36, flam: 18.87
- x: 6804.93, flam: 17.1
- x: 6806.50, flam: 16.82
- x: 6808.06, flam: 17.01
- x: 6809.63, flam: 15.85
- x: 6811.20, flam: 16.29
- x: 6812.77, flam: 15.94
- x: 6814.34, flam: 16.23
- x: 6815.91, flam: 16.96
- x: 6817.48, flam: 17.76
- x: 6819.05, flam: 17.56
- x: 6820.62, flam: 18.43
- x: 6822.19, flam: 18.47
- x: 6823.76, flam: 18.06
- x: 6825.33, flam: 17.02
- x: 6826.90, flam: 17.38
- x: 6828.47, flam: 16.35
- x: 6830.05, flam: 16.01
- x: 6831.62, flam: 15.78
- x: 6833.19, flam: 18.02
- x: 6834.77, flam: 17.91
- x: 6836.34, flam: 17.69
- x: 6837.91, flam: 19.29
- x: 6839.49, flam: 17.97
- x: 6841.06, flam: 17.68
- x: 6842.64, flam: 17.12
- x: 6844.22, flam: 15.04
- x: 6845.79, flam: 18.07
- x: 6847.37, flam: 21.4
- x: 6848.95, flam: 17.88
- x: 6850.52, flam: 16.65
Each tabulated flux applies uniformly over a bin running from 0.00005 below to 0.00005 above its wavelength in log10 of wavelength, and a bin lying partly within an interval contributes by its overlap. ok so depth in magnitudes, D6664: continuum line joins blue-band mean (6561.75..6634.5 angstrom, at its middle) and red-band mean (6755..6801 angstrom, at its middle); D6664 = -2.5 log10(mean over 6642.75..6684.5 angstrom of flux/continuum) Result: 0.336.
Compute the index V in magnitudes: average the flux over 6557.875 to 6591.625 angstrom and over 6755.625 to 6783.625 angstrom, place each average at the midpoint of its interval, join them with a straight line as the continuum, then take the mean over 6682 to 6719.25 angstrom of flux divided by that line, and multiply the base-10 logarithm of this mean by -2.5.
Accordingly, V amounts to 0.33 mag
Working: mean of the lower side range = 42.7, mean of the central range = 19.8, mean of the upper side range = 18.3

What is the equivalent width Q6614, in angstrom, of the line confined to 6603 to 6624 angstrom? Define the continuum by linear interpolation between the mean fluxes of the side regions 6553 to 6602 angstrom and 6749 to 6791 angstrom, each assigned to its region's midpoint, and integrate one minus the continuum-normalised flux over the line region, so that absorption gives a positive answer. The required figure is 8.41 angstrom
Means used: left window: 36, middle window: 19.6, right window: 17.9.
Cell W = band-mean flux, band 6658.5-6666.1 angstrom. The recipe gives 18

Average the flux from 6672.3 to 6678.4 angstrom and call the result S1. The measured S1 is 19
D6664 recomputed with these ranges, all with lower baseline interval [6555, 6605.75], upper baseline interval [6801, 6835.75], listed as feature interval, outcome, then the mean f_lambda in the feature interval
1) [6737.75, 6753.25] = 0.26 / 18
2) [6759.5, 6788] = 0.13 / 18.2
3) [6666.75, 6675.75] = 0.45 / 18.7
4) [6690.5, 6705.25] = 0.42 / 18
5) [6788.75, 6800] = 0.07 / 17.8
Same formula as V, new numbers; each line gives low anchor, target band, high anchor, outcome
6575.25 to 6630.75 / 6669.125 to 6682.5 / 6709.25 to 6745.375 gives 0.24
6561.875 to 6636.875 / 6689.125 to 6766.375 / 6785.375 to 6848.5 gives 0.10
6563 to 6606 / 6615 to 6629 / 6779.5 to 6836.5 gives 0.49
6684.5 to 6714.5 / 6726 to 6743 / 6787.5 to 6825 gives -0.22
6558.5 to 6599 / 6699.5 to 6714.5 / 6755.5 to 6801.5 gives 0.34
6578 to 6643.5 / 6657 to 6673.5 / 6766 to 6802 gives 0.19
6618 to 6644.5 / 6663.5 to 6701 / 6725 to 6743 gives 0.11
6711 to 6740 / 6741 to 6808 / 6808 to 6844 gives 0.12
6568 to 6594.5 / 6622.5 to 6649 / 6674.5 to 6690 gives 0.32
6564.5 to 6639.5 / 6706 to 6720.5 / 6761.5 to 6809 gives -0.12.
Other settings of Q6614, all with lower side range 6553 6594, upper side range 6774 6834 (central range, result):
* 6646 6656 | 4.5 angstrom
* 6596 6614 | 8.2 angstrom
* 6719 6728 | 2.0 angstrom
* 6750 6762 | 2.6 angstrom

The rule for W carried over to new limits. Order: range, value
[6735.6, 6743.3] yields 19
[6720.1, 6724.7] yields 19.1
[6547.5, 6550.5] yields 36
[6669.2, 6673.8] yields 19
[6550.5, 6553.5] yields 25.2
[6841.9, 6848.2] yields 17.9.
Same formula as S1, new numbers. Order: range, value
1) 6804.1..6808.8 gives 17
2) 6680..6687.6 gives 17.7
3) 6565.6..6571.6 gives 24.7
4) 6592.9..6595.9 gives 21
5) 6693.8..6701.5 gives 18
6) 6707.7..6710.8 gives 18.5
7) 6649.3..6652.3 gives 16.6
